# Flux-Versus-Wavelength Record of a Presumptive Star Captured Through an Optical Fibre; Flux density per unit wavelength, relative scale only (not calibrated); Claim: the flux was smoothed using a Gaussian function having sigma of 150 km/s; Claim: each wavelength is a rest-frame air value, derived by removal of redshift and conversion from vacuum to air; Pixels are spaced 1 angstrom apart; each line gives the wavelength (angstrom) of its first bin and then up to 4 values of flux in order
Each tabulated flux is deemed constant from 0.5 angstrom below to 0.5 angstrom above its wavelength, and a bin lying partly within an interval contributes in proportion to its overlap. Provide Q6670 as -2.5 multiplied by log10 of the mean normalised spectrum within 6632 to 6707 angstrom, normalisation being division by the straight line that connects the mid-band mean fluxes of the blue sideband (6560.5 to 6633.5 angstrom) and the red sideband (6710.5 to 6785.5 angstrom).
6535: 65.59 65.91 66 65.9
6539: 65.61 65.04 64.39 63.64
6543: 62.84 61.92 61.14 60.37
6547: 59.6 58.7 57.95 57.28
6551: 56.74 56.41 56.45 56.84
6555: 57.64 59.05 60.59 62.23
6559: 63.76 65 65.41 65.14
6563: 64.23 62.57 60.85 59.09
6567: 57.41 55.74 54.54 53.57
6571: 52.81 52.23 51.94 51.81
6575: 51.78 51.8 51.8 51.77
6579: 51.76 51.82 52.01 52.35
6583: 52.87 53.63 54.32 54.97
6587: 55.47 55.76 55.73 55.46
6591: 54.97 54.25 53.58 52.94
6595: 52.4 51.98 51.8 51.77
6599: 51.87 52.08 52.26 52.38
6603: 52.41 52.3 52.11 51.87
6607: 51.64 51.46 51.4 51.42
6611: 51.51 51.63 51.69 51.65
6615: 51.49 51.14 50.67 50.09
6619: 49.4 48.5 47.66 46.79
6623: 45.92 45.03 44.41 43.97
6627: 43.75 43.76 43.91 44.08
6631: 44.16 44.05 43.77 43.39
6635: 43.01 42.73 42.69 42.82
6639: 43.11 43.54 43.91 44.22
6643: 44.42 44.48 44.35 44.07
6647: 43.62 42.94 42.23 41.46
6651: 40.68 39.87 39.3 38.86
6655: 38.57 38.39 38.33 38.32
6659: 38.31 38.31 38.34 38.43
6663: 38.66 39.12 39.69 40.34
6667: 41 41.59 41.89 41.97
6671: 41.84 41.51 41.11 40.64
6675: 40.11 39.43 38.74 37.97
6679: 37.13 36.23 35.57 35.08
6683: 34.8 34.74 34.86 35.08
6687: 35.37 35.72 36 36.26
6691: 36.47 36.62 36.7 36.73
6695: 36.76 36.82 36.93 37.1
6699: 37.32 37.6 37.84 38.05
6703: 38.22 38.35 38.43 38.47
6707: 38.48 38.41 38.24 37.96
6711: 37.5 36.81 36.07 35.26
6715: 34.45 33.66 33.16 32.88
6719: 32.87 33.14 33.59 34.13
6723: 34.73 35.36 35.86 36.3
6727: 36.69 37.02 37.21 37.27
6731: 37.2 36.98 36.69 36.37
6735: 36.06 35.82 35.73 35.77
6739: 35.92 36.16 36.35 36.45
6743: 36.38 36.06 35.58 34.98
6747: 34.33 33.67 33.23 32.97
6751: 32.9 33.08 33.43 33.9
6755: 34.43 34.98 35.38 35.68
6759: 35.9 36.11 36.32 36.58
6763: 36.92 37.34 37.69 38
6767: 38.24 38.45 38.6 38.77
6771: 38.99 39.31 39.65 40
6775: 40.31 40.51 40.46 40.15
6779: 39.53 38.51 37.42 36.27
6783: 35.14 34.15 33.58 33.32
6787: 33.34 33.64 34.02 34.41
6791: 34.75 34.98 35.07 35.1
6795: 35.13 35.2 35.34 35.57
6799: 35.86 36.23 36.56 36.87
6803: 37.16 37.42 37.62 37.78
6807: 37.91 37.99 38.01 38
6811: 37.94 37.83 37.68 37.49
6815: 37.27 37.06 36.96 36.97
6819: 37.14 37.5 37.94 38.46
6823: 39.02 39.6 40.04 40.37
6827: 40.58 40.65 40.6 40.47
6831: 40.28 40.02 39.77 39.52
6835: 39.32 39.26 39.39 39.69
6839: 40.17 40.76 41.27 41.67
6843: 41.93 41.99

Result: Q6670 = 0.13 mag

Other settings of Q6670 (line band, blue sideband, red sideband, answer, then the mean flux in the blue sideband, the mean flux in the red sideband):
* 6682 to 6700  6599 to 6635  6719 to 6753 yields 0.12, 48.6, 35.4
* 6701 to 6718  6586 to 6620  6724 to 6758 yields 0.07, 52.4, 35.5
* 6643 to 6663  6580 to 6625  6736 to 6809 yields 0.17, 51.8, 36.3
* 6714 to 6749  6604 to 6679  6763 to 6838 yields 0.14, 43.9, 37.7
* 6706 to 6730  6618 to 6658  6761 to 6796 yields 0.11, 43.4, 37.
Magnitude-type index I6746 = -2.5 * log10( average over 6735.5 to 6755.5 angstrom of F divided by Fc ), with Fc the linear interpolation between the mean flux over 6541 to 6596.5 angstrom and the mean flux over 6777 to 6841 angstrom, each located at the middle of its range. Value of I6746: 0.22 mag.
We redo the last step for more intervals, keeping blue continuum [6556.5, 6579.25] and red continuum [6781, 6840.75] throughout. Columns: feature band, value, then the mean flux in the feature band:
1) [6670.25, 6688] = 0.27 mag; 37.7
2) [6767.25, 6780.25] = 0.03 mag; 39.5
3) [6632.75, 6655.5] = 0.20 mag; 42.5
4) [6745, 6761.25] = 0.22 mag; 34.5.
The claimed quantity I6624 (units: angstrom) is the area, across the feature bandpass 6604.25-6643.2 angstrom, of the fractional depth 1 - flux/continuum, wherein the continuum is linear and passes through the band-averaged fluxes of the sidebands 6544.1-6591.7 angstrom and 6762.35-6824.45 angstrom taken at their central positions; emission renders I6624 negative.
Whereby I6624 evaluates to 3.7 angstrom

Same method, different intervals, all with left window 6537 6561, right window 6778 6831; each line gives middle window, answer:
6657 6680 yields 4.69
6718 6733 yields 3.00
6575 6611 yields 2.60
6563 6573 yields 0.43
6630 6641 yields 1.98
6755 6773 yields 1.58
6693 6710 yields 3.27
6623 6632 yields 1.58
